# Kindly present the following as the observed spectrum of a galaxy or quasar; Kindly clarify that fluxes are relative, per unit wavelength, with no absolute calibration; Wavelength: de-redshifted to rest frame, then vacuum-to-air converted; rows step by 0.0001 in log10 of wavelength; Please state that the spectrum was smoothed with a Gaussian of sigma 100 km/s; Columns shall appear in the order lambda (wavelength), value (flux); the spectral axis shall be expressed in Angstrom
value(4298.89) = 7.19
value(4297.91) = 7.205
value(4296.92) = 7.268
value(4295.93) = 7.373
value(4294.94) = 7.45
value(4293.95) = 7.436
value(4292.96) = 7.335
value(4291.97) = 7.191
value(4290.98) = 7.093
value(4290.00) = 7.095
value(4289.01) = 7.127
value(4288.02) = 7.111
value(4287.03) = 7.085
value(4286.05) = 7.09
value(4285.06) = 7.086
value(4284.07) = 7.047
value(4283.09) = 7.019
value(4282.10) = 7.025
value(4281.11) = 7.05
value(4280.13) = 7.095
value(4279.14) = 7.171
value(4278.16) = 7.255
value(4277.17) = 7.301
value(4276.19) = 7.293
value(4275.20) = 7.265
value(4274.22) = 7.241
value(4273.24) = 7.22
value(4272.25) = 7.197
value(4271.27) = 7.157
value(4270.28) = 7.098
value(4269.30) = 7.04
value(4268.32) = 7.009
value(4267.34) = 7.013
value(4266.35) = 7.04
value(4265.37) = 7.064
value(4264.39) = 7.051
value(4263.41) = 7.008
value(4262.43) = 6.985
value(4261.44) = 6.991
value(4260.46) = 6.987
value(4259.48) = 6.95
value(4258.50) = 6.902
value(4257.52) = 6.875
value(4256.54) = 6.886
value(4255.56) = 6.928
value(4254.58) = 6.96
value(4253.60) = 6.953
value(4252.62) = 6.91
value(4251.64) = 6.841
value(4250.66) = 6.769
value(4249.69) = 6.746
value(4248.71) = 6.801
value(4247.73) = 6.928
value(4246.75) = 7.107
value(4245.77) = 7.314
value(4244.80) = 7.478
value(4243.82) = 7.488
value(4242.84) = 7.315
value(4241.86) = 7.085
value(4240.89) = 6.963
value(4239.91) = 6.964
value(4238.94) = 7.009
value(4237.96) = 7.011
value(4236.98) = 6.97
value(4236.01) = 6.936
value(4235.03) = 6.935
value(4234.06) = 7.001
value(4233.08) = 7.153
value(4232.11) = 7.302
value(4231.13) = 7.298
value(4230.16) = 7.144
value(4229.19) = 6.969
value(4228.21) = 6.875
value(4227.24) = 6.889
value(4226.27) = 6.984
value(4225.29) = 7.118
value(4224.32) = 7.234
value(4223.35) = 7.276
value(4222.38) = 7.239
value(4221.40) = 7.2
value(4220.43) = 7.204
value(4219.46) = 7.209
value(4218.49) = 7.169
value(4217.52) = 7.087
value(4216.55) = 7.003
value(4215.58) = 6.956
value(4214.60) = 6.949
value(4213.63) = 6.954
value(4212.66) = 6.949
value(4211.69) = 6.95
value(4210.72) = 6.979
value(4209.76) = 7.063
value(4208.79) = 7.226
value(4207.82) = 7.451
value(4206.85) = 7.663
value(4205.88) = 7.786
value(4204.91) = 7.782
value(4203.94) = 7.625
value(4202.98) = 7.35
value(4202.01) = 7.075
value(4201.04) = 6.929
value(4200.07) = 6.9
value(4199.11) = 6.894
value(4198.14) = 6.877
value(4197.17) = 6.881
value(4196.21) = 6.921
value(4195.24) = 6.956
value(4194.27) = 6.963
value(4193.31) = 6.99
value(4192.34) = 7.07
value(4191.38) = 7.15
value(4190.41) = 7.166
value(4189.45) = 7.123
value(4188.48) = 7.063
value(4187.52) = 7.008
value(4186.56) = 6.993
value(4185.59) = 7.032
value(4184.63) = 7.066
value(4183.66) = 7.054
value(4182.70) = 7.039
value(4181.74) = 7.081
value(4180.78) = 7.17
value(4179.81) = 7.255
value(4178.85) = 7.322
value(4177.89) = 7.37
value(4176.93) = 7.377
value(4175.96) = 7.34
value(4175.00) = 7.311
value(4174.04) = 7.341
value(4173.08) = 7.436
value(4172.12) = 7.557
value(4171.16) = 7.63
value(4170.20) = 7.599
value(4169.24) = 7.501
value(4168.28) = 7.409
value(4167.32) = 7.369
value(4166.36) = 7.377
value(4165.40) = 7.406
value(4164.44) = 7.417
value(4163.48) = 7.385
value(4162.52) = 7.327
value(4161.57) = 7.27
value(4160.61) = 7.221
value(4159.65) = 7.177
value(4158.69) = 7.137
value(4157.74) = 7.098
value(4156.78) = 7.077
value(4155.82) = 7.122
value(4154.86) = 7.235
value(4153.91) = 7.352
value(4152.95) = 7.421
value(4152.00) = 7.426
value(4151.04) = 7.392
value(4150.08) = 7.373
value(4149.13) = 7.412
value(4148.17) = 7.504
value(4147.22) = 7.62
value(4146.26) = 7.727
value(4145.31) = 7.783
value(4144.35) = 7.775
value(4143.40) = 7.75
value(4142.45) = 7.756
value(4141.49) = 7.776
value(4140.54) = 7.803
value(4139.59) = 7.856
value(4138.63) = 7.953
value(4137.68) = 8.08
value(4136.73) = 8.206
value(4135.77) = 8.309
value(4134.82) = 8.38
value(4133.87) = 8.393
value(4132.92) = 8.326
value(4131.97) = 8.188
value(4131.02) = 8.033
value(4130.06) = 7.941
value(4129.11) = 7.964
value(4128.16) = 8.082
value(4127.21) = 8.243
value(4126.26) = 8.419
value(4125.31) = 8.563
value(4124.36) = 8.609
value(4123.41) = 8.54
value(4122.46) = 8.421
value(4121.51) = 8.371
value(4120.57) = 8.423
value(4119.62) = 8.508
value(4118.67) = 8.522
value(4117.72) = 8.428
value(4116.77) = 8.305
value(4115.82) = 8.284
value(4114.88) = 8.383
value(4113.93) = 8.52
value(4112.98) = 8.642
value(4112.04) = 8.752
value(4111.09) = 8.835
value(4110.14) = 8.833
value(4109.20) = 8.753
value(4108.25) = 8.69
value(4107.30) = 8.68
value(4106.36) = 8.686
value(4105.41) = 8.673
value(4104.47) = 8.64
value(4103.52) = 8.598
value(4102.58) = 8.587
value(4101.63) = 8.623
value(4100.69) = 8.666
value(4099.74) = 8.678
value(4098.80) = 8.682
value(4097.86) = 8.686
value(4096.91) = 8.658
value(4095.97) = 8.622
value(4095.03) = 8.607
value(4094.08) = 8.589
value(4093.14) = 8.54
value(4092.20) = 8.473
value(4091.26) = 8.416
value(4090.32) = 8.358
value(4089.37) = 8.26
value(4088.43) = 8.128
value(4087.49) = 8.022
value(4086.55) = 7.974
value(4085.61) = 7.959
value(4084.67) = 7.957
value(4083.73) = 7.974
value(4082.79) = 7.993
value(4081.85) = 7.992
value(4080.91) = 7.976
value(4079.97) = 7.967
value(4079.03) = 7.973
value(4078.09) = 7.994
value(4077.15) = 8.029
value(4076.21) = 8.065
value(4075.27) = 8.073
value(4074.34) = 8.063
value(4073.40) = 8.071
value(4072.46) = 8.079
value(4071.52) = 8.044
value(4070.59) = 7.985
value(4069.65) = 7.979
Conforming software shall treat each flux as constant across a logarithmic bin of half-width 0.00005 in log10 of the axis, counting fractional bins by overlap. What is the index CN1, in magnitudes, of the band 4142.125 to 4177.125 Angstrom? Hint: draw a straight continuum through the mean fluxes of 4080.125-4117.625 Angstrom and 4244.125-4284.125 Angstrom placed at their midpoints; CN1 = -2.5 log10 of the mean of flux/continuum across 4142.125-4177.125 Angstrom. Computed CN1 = 0.07 mag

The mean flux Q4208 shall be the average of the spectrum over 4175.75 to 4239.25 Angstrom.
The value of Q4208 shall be 7.12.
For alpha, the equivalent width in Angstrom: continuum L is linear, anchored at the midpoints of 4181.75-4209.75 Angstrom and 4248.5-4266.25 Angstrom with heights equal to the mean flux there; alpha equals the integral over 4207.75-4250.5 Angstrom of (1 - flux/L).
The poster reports -0.3 Angstrom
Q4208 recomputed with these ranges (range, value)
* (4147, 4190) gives 7.29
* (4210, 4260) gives 7.04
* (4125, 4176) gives 7.66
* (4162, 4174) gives 7.45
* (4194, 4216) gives 7.13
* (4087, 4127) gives 8.54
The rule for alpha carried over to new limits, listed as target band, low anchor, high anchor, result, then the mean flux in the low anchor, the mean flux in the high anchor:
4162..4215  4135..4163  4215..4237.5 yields 0.8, 7.56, 7.09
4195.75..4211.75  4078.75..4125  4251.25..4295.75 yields 0.9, 8.44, 7.09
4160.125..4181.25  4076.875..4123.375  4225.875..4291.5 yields 1.2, 8.42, 7.06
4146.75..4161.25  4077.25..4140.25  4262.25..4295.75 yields 1.3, 8.37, 7.14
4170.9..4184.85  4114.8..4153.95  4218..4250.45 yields 0.6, 8.04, 7.1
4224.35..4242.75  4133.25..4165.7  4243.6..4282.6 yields 0.4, 7.59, 7.06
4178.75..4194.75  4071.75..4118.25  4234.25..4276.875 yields 1.1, 8.37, 7.04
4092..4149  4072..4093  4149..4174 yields -4.5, 8.09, 7.35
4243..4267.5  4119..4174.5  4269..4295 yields 0.9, 7.76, 7.16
